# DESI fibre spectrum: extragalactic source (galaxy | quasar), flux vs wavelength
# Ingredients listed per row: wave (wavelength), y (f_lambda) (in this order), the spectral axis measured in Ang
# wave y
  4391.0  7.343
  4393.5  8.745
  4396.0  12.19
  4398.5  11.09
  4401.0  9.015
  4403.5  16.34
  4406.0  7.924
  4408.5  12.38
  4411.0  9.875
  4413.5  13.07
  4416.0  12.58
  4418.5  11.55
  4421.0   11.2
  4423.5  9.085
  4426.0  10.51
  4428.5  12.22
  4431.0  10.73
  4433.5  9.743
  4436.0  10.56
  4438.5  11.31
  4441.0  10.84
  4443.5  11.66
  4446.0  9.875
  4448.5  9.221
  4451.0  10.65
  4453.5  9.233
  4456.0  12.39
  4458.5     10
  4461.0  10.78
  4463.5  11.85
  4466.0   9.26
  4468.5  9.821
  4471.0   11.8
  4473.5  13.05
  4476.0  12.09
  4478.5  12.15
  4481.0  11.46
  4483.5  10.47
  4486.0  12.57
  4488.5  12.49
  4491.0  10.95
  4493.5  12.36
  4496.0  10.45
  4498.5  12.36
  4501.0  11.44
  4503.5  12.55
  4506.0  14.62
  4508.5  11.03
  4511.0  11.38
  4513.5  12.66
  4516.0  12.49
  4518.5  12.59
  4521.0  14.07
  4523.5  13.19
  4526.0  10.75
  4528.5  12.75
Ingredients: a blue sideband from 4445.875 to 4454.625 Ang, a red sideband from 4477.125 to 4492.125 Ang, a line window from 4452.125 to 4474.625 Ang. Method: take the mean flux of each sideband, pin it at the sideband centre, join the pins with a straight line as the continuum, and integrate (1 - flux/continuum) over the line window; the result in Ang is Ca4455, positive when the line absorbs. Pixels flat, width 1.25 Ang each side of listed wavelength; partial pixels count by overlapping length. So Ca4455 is -0.9 Ang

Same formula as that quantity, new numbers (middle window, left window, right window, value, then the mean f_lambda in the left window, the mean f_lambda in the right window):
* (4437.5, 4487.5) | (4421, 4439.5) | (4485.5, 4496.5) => 0.99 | 10.6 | 11.8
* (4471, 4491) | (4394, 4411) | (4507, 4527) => 0.04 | 11.2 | 12.3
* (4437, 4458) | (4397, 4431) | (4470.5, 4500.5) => 1.67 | 11.3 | 11.8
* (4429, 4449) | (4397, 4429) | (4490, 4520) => 1.57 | 11.3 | 12.1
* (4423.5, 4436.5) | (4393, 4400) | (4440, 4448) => 0.11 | 10.8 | 10.6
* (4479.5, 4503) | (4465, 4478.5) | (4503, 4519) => 0.47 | 11.3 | 12.5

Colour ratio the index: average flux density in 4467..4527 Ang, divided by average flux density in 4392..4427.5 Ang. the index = 1.1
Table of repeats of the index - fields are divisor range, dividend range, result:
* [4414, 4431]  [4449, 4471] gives 0.94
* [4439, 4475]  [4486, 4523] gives 1.14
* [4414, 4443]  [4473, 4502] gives 1.07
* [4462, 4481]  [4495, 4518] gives 1.06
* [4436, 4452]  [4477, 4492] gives 1.10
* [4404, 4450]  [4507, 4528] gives 1.13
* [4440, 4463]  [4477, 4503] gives 1.11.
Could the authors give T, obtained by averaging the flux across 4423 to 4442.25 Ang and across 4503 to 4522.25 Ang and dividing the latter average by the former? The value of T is 1.2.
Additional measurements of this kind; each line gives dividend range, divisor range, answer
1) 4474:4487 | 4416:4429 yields 1.07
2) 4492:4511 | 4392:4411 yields 1.10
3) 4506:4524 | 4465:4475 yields 1.14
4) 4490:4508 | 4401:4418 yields 1.02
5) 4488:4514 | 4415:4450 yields 1.11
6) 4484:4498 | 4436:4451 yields 1.11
